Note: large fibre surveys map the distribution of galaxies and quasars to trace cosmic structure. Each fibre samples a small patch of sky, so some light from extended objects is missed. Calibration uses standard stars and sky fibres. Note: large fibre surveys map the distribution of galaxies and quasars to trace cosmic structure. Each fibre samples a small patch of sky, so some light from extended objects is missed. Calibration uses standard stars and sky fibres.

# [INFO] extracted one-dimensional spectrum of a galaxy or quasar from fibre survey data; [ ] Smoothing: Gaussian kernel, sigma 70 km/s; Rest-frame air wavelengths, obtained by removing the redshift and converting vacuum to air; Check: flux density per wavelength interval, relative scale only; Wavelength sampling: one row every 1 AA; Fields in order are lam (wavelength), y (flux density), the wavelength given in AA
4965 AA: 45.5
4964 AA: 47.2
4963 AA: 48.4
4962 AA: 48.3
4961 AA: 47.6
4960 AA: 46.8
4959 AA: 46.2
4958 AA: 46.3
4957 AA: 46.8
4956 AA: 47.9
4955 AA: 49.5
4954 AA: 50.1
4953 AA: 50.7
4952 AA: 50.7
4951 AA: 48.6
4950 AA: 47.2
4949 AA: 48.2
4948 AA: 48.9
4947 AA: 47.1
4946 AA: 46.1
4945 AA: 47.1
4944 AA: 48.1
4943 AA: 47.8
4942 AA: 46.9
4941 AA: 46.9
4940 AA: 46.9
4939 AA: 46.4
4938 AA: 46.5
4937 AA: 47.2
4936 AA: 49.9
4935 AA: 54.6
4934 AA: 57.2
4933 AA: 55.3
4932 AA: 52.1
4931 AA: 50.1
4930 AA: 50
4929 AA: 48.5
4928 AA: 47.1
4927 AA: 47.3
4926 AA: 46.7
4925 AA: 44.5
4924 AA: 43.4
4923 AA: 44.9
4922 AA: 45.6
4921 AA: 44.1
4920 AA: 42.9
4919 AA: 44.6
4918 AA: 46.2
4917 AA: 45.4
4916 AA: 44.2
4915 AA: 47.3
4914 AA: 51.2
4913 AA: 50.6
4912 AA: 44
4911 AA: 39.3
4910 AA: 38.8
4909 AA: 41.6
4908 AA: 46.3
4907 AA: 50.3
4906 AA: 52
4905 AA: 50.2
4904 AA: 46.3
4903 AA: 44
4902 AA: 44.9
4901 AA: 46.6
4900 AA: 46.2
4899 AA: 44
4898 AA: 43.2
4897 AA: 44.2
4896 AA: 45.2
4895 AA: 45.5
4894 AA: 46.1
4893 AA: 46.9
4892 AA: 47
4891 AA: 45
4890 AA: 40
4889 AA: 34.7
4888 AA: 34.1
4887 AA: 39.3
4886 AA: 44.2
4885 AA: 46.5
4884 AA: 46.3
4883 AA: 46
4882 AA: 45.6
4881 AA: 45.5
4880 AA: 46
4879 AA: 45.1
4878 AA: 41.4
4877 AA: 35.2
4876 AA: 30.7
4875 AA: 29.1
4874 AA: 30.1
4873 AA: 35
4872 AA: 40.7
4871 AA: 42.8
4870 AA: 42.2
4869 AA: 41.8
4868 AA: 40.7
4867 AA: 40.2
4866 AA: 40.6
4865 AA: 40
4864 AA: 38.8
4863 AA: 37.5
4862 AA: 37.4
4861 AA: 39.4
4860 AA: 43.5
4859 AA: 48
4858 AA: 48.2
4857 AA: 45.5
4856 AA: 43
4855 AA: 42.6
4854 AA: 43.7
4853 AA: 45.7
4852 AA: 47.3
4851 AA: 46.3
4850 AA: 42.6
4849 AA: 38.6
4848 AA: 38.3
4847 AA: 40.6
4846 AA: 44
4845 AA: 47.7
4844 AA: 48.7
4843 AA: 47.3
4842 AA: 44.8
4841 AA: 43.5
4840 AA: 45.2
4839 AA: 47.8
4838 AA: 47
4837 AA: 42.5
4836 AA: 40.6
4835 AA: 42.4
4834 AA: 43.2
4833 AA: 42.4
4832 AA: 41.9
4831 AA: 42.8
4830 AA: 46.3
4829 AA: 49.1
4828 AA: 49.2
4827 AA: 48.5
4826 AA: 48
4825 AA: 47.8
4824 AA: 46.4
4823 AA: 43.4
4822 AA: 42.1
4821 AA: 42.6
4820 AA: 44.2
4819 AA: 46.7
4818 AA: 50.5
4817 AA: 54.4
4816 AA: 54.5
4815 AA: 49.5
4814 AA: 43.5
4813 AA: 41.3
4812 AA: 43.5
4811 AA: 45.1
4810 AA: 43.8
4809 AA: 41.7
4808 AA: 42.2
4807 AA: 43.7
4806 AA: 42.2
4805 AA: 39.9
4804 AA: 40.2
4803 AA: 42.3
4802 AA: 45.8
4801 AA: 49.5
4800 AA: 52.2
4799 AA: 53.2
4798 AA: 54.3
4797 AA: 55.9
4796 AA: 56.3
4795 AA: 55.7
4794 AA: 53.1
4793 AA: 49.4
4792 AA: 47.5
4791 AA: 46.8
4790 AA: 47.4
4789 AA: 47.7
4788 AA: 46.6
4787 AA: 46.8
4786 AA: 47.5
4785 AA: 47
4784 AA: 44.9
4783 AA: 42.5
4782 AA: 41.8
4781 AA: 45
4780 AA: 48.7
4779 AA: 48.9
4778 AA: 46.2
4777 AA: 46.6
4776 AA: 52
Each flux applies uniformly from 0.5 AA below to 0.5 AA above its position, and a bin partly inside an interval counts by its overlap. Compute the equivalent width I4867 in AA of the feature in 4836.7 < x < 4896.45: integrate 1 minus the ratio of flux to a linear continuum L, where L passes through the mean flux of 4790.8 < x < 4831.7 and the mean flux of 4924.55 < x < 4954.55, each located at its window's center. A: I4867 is 6.8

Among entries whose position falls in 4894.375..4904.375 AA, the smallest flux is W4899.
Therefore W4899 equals 43.2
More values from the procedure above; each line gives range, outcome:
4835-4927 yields 29.1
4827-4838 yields 40.6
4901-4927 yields 38.8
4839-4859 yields 38.3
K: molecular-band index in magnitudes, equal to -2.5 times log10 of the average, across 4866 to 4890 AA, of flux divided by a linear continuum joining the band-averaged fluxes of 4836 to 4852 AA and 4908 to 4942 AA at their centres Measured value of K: 0.134 mag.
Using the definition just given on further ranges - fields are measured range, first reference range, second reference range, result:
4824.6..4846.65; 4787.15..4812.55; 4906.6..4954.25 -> 0.05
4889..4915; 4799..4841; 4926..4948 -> 0.06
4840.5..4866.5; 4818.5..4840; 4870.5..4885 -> -0.02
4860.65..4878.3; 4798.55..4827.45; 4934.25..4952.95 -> 0.23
